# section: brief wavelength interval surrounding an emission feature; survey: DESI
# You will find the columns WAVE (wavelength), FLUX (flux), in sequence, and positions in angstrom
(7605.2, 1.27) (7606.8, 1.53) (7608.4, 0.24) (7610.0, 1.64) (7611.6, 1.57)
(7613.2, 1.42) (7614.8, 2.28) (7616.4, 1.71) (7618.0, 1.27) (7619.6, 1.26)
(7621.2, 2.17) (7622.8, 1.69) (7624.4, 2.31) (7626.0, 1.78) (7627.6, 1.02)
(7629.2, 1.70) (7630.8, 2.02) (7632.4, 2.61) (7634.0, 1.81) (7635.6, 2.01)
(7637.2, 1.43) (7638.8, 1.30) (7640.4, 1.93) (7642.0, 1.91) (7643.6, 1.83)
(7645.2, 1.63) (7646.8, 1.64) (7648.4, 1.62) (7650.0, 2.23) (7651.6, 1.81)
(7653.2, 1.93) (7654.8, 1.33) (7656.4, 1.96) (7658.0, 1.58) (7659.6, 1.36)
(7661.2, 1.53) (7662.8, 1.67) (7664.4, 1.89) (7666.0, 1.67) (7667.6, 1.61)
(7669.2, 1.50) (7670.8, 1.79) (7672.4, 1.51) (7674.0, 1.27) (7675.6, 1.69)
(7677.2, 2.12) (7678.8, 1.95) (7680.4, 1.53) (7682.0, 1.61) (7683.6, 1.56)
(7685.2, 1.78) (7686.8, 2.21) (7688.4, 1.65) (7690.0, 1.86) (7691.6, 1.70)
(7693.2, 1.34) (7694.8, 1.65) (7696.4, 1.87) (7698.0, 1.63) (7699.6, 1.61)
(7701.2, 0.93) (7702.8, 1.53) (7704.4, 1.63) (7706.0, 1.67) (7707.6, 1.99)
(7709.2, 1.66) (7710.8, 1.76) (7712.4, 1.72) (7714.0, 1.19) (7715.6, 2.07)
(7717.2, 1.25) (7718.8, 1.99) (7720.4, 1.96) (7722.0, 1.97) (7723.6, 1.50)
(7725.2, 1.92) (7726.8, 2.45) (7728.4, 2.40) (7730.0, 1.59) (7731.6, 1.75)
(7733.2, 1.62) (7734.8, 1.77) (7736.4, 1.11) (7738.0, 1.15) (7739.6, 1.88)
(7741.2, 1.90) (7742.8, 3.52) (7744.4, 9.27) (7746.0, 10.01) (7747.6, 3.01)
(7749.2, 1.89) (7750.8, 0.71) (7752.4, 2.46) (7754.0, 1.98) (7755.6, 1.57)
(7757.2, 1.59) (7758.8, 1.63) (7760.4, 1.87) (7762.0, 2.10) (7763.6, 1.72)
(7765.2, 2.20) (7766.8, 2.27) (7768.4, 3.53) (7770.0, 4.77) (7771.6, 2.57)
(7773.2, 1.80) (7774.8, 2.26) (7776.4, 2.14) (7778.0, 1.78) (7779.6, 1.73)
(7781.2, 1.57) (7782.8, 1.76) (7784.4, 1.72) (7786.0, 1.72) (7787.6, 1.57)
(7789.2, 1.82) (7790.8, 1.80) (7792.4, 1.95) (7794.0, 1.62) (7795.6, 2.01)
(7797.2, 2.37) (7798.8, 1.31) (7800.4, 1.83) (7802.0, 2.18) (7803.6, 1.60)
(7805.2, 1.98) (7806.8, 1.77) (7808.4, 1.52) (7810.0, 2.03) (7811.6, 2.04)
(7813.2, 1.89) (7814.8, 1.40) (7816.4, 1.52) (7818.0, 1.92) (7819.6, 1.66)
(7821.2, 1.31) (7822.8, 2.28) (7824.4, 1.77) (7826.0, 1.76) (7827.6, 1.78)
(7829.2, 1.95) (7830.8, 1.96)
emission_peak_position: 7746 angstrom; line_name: Halpha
